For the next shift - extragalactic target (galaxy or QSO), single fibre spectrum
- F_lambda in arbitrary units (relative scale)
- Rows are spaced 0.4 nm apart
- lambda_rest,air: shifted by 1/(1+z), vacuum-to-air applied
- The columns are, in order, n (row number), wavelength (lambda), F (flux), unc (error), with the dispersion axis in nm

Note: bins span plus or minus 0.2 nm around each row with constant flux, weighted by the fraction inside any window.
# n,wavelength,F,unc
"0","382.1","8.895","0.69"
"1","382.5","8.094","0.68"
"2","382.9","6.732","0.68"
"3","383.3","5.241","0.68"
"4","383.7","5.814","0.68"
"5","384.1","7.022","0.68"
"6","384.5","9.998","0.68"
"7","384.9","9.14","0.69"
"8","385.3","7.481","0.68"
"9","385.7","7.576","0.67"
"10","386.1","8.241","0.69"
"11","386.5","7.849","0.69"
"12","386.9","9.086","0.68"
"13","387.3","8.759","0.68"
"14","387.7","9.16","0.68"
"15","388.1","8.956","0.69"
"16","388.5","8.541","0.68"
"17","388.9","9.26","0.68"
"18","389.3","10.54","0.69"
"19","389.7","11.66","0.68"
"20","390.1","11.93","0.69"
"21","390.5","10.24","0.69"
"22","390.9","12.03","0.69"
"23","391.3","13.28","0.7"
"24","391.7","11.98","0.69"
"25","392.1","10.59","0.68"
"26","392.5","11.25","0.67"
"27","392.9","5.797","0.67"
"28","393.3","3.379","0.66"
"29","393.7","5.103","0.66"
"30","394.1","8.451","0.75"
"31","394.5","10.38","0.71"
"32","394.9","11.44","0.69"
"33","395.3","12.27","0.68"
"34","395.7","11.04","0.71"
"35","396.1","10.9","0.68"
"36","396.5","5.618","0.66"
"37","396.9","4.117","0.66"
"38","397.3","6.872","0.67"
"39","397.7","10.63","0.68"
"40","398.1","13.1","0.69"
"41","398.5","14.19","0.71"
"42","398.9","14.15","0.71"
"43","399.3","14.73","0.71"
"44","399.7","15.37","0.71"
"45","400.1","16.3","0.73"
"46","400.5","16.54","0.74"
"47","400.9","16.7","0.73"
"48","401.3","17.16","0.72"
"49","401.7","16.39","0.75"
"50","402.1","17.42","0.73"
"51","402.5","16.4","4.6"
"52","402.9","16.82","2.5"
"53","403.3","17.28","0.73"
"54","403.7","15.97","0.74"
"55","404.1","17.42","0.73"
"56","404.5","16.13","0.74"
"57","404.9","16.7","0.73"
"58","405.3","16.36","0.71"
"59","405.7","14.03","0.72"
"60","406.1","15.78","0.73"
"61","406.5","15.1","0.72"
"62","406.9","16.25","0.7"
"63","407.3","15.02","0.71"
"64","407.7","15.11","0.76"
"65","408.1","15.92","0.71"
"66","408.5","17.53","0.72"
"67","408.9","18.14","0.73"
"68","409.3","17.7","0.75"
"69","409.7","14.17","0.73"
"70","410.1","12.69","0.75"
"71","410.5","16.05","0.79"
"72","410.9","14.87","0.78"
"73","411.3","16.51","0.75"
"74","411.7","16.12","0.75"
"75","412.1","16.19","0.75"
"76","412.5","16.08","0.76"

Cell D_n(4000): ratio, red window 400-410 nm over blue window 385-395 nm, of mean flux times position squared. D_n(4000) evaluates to 1.89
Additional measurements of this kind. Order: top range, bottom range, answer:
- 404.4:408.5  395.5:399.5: 1.56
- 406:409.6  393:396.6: 1.98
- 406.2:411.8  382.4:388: 2.26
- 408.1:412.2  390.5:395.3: 1.82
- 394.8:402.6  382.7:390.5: 1.61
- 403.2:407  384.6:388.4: 2.07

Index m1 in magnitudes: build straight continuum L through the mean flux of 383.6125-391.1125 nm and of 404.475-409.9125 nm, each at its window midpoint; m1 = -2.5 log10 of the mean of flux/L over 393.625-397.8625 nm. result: 0.33 mag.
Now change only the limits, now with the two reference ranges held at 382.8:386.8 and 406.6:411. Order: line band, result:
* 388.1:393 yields -0.119 mag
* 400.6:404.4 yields -0.230 mag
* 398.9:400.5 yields -0.215 mag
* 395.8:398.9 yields 0.223 mag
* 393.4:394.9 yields 0.309 mag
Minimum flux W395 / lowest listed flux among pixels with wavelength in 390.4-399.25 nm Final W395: 3.379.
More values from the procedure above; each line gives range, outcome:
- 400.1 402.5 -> 16.3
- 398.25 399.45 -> 14.15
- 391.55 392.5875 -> 10.59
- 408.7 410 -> 14.17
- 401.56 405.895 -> 14.03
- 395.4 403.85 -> 4.117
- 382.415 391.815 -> 5.241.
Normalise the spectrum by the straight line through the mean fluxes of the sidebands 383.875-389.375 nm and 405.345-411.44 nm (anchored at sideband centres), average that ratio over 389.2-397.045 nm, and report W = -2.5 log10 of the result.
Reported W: 0.10 mag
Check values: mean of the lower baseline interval 8.63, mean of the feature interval 9.63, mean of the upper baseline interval 15.7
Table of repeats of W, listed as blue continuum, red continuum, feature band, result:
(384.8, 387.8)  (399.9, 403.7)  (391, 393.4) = 0.173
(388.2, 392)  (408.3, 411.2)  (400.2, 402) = -0.213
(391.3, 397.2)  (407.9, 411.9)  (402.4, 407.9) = -0.166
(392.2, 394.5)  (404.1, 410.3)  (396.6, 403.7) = -0.223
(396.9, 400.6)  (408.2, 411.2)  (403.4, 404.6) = -0.157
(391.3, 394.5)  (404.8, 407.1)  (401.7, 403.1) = -0.221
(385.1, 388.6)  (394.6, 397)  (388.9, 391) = -0.250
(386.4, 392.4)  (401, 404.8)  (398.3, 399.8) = 0.028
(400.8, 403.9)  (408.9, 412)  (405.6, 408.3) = 0.053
